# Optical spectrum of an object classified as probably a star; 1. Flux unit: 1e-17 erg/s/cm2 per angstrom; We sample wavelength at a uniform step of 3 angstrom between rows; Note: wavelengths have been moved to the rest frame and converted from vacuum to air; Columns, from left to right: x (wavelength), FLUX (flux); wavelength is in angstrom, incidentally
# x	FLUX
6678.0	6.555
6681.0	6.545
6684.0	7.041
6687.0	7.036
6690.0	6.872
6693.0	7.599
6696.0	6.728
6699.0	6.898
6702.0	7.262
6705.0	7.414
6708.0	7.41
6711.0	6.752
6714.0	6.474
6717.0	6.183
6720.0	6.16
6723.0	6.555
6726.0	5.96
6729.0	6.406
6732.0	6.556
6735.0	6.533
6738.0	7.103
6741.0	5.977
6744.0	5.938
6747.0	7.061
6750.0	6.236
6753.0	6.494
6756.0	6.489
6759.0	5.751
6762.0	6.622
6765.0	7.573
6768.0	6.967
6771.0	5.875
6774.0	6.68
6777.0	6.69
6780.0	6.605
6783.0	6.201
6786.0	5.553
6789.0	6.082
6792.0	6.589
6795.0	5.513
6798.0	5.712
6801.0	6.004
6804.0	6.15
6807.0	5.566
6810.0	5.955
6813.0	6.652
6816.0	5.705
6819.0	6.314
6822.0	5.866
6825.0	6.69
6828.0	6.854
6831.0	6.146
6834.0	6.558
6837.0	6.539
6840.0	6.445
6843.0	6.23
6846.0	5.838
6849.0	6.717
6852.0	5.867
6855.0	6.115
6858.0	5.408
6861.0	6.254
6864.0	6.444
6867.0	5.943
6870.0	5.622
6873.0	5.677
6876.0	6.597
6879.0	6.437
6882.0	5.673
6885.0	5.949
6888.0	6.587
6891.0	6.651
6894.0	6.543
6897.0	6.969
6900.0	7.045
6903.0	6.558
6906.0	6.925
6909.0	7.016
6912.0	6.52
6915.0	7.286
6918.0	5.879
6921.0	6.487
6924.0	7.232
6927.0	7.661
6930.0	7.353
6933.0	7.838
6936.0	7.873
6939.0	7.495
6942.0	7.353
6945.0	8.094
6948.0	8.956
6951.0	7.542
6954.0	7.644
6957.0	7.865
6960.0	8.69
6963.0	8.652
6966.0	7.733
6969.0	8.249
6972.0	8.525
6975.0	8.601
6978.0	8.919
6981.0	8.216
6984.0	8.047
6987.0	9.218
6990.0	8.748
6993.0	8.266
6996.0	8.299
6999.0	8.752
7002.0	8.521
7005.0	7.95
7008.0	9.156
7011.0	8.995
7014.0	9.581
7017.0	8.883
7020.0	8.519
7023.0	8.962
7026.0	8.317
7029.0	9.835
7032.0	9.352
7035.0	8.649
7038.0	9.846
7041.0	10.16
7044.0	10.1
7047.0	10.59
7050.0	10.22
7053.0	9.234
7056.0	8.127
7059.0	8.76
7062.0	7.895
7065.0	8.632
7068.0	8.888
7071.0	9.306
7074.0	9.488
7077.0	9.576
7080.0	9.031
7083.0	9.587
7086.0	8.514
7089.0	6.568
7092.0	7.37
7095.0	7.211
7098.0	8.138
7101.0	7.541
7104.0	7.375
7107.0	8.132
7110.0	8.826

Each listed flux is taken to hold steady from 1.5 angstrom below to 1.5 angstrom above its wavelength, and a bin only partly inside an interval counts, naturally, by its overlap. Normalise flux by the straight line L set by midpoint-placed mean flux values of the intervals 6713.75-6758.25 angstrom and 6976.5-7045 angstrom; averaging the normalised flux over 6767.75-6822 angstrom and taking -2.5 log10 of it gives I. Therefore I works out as 0.133 mag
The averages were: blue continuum 6.4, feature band 6.13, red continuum 8.92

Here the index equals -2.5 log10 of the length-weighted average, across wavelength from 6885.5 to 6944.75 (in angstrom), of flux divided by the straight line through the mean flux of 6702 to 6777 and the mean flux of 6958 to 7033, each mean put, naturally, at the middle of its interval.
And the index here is 0.14 mag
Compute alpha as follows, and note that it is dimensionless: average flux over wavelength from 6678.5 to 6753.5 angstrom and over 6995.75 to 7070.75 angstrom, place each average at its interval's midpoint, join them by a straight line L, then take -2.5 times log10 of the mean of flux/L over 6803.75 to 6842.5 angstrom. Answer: 0.194 mag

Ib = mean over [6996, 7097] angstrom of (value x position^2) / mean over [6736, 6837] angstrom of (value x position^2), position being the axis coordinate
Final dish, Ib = 1.5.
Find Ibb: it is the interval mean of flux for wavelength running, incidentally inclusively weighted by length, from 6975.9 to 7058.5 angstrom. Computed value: 9.01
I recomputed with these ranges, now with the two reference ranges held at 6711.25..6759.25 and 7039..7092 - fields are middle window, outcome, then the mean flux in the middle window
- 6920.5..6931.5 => 0.098 mag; 7.25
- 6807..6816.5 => 0.158 mag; 6.06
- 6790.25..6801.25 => 0.157 mag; 5.95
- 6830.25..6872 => 0.190 mag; 6.15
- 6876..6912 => 0.168 mag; 6.58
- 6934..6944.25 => 0.057 mag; 7.62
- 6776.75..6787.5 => 0.093 mag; 6.21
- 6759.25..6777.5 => -0.002 mag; 6.67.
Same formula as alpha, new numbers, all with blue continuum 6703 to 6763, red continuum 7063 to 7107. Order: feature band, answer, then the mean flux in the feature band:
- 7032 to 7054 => -0.20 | 9.81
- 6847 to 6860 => 0.18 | 6.03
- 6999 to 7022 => -0.11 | 8.8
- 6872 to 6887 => 0.19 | 6.1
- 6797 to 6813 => 0.16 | 5.96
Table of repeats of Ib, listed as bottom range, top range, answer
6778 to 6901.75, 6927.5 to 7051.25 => 1.45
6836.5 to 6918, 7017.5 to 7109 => 1.46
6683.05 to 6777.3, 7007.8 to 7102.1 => 1.47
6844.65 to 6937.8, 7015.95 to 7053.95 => 1.50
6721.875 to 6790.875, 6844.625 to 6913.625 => 1.02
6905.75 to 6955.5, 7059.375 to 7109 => 1.18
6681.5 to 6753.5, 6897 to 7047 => 1.33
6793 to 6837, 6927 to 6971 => 1.35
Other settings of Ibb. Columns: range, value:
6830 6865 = 6.21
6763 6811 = 6.24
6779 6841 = 6.17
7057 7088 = 8.92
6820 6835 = 6.41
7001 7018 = 8.86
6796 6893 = 6.16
